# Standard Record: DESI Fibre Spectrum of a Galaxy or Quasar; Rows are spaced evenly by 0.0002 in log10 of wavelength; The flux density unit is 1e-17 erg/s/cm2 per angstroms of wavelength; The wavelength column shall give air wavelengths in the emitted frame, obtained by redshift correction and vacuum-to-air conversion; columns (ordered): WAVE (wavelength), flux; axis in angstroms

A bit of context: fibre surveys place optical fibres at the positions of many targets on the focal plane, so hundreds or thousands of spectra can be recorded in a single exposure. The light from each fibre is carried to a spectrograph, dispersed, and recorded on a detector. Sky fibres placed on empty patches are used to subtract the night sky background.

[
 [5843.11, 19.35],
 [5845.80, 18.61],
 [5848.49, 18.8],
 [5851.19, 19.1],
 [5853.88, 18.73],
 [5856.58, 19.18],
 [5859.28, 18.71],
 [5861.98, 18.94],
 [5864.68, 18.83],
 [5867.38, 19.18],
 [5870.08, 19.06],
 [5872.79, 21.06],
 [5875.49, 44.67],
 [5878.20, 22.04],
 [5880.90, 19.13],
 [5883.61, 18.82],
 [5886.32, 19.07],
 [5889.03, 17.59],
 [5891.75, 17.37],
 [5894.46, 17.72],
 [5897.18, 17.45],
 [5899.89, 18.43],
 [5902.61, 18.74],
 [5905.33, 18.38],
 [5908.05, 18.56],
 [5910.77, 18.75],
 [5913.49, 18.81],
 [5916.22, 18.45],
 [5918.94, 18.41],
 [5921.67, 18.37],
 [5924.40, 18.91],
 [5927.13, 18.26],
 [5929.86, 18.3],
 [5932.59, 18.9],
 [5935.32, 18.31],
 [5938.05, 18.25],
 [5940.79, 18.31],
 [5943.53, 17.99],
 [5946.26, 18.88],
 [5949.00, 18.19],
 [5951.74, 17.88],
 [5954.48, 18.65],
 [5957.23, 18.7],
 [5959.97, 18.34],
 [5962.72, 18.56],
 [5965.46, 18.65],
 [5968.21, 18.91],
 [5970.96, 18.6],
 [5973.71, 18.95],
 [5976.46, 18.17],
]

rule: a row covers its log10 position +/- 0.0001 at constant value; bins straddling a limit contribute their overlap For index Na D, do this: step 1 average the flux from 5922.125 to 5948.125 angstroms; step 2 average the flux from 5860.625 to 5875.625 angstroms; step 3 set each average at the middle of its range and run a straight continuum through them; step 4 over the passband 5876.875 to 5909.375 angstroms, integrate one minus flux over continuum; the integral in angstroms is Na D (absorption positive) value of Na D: 3.19 angstroms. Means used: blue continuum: 21.9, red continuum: 18.5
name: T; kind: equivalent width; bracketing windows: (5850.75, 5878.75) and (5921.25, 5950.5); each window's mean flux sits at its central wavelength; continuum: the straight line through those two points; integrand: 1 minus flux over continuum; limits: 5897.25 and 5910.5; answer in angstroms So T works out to 1.0 angstroms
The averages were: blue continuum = 21.9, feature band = 18.4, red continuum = 18.4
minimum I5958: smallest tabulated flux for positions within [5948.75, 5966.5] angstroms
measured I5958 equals 17.88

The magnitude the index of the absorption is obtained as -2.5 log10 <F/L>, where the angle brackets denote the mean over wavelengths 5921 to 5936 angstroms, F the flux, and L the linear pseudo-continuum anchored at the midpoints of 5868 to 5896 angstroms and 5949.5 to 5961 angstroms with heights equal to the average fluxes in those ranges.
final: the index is 0.058 mag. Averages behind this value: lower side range 21.6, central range 18.5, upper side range 18.4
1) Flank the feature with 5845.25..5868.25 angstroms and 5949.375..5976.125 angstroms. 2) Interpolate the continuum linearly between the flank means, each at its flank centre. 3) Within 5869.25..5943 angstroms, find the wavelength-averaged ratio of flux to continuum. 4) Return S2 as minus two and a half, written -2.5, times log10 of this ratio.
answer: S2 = -0.05 mag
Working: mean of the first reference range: 18.9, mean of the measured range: 19.6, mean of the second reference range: 18.6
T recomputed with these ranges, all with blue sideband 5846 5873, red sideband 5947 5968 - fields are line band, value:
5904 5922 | 0.2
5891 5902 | 0.6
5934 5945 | 0.2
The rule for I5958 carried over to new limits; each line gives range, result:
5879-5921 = 17.37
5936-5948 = 17.99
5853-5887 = 18.71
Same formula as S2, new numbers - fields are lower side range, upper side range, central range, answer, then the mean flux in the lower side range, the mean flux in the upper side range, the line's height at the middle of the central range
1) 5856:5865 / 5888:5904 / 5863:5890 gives -0.19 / 18.9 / 17.9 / 18.4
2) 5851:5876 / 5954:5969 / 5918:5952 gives 0.05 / 21.1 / 18.6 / 19.3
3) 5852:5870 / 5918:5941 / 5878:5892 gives -0.01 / 18.9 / 18.5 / 18.8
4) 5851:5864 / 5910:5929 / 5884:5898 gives 0.05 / 18.9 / 18.5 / 18.7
